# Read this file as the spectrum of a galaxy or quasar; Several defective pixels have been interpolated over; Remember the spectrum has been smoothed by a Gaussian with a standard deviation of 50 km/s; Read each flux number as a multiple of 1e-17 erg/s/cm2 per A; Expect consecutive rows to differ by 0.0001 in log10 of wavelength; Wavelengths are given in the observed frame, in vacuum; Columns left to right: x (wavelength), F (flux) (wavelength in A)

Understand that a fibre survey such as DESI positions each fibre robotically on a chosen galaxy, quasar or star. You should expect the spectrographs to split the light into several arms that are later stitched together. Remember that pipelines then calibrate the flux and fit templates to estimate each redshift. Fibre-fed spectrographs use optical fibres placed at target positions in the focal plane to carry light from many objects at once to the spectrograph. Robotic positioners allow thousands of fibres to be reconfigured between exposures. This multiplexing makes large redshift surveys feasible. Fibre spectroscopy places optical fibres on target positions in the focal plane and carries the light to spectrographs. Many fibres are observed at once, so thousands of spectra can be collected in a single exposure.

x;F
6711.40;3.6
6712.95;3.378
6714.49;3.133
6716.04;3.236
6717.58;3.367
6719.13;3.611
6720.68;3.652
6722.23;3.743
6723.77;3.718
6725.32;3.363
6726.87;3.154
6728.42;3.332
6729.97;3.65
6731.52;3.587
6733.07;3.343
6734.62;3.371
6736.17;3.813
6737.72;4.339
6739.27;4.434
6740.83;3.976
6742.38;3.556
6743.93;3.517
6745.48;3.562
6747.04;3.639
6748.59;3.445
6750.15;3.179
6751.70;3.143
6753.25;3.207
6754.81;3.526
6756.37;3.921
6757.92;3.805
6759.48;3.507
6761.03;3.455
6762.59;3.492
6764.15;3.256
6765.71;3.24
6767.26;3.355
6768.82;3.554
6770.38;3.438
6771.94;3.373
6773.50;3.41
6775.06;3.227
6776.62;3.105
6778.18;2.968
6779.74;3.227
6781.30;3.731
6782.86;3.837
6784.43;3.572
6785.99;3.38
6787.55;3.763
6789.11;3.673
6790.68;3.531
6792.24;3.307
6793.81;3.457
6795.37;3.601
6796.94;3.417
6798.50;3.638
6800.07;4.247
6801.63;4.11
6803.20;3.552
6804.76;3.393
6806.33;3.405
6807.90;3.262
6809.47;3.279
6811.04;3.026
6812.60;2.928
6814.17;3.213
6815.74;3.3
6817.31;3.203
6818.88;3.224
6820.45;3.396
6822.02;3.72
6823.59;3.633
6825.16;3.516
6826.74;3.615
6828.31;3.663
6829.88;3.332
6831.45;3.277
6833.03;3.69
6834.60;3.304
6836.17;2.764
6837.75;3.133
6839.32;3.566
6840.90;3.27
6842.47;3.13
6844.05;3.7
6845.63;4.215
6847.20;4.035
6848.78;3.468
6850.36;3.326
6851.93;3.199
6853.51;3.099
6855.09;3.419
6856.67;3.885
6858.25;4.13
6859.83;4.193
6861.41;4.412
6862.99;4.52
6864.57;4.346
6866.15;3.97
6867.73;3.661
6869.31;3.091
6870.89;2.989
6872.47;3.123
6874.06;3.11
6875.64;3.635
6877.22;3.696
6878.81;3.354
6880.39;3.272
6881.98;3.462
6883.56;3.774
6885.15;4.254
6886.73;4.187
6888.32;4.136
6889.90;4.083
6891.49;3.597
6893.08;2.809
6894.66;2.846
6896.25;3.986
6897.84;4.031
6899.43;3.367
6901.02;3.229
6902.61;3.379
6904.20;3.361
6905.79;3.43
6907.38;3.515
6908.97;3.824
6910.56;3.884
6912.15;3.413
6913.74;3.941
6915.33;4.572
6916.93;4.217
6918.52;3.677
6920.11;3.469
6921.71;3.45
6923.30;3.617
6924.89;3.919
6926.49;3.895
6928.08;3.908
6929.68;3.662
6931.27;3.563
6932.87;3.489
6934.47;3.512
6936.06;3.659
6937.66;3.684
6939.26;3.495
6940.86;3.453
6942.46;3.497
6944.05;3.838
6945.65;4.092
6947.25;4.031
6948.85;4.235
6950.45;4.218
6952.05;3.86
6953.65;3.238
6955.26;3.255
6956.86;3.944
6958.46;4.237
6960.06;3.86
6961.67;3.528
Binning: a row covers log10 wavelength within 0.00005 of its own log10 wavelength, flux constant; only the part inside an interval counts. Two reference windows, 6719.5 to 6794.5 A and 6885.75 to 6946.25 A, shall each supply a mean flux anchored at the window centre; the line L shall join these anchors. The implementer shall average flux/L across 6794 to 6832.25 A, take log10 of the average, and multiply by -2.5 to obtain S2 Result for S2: 0.036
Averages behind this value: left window 3.52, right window 3.68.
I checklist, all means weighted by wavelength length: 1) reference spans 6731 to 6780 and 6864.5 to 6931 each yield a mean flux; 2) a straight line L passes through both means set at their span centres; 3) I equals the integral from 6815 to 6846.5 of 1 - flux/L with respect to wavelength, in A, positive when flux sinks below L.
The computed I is 1.2 A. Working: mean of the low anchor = 3.5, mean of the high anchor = 3.64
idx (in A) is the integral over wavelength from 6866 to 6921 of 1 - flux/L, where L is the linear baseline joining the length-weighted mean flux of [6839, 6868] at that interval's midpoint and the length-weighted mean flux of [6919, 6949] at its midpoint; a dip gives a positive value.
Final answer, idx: 1.9 A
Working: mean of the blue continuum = 3.77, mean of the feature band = 3.61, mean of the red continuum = 3.7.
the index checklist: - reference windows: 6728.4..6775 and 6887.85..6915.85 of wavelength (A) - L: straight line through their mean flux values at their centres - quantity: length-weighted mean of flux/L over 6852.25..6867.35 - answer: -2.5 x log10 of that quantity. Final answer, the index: -0.10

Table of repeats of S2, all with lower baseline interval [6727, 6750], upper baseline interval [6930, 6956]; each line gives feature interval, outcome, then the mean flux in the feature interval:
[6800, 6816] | 0.08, 3.4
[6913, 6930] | -0.05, 3.85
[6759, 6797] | 0.07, 3.43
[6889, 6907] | 0.07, 3.47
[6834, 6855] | 0.08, 3.4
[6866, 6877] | 0.10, 3.35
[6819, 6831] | 0.04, 3.53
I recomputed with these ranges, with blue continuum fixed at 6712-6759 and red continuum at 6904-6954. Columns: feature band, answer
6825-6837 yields 0.9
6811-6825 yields 1.2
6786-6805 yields -0.1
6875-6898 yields 0.3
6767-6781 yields 1.1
